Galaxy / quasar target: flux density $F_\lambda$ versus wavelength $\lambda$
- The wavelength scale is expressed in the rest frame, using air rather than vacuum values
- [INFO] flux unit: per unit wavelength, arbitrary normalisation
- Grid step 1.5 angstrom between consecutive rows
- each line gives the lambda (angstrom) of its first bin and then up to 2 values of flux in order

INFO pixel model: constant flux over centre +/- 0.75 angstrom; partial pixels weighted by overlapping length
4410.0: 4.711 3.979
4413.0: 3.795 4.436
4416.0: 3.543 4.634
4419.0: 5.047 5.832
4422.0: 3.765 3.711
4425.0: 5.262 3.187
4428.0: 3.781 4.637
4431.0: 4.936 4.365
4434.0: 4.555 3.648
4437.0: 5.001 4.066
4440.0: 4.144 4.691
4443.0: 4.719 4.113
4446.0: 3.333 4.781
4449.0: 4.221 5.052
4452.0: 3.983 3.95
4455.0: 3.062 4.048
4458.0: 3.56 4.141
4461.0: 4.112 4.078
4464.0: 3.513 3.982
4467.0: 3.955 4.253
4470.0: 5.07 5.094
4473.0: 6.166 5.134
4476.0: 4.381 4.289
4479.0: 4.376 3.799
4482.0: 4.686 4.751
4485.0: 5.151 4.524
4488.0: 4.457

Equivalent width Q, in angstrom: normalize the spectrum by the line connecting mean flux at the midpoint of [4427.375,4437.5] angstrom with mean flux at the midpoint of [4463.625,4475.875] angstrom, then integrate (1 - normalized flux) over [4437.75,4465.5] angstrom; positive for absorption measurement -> 2.8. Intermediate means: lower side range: 4.41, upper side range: 4.67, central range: 4.08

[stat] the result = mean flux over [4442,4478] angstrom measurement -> 4.29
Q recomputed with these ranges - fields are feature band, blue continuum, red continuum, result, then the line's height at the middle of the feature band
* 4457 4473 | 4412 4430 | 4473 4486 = 1.1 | 4.57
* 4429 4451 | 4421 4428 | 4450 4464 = -2.3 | 3.99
